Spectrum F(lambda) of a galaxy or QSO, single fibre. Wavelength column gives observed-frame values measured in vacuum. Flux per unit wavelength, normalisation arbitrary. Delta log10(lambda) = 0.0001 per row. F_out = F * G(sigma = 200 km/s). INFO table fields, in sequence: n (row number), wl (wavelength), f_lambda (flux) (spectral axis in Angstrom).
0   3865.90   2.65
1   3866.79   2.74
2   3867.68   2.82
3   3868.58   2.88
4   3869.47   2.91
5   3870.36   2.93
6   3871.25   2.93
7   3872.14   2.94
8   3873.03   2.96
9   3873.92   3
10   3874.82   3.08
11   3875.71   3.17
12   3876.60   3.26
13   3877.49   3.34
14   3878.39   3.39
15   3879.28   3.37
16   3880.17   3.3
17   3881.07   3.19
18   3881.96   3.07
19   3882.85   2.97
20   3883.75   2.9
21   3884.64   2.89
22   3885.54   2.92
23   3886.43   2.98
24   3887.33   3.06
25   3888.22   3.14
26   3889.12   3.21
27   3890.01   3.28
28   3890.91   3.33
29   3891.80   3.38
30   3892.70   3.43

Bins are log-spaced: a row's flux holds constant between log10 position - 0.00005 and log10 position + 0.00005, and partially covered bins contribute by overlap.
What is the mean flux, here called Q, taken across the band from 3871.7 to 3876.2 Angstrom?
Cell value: 3.03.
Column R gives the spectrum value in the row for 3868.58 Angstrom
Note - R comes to 2.88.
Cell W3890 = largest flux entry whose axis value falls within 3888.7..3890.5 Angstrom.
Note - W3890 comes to 3.28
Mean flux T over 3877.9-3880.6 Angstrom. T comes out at 3.35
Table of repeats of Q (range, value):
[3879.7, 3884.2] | 3.09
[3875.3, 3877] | 3.22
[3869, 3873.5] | 2.94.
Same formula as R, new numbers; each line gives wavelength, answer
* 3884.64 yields 2.89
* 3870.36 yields 2.93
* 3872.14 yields 2.94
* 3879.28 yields 3.37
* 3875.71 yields 3.17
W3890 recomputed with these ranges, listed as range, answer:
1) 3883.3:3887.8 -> 3.06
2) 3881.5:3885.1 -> 3.07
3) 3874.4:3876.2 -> 3.17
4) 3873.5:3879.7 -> 3.39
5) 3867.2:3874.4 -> 3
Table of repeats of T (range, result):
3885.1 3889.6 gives 3.07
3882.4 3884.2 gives 2.94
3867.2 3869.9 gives 2.86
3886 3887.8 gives 3.02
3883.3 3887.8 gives 2.95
